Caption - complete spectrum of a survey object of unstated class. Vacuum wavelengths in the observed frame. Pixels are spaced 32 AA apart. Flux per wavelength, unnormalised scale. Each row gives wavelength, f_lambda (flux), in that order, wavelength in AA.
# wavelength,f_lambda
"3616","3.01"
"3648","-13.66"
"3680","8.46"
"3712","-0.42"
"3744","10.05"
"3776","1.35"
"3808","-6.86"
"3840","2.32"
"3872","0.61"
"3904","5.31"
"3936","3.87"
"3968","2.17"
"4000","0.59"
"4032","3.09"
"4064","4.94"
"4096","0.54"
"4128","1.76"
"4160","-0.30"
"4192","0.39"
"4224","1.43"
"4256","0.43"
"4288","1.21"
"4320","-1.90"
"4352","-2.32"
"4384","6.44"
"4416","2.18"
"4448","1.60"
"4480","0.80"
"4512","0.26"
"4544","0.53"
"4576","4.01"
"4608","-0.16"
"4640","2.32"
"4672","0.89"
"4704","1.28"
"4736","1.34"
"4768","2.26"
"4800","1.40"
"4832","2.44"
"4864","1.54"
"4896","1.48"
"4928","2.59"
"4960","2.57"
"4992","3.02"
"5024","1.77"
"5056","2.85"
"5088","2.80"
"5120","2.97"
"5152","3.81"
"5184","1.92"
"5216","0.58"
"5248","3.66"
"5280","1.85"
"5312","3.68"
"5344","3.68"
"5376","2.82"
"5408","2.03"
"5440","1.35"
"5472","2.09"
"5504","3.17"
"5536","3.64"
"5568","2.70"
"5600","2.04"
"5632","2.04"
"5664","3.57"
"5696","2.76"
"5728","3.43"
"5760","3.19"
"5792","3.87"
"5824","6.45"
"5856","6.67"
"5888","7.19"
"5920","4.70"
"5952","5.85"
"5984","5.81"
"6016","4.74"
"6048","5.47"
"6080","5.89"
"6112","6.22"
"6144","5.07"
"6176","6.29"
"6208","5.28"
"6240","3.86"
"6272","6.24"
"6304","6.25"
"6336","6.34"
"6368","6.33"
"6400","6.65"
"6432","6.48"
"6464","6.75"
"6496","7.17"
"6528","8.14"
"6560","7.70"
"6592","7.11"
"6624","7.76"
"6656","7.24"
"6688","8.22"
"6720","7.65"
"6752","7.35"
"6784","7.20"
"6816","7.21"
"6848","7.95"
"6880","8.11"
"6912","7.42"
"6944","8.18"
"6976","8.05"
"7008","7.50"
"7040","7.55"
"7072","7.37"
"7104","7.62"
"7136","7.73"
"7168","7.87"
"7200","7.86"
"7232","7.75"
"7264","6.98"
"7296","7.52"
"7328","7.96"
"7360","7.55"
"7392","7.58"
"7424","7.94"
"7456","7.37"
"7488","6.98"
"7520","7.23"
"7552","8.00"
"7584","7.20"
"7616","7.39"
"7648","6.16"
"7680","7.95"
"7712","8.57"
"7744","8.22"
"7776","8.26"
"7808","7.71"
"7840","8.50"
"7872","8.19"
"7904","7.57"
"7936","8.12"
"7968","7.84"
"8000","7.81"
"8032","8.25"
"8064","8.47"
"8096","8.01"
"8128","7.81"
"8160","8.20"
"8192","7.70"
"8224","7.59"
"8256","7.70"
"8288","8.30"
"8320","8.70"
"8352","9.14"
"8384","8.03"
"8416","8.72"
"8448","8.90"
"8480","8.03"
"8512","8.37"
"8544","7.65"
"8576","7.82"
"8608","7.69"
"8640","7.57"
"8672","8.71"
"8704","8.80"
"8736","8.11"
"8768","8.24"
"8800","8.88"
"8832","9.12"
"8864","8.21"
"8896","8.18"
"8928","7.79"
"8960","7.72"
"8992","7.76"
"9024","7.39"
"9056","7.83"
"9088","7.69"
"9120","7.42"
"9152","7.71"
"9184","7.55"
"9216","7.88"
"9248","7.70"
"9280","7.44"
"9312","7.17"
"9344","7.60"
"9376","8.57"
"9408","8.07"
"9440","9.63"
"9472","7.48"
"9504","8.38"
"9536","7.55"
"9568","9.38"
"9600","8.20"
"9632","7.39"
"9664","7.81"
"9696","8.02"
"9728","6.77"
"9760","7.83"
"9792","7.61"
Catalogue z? 0.450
